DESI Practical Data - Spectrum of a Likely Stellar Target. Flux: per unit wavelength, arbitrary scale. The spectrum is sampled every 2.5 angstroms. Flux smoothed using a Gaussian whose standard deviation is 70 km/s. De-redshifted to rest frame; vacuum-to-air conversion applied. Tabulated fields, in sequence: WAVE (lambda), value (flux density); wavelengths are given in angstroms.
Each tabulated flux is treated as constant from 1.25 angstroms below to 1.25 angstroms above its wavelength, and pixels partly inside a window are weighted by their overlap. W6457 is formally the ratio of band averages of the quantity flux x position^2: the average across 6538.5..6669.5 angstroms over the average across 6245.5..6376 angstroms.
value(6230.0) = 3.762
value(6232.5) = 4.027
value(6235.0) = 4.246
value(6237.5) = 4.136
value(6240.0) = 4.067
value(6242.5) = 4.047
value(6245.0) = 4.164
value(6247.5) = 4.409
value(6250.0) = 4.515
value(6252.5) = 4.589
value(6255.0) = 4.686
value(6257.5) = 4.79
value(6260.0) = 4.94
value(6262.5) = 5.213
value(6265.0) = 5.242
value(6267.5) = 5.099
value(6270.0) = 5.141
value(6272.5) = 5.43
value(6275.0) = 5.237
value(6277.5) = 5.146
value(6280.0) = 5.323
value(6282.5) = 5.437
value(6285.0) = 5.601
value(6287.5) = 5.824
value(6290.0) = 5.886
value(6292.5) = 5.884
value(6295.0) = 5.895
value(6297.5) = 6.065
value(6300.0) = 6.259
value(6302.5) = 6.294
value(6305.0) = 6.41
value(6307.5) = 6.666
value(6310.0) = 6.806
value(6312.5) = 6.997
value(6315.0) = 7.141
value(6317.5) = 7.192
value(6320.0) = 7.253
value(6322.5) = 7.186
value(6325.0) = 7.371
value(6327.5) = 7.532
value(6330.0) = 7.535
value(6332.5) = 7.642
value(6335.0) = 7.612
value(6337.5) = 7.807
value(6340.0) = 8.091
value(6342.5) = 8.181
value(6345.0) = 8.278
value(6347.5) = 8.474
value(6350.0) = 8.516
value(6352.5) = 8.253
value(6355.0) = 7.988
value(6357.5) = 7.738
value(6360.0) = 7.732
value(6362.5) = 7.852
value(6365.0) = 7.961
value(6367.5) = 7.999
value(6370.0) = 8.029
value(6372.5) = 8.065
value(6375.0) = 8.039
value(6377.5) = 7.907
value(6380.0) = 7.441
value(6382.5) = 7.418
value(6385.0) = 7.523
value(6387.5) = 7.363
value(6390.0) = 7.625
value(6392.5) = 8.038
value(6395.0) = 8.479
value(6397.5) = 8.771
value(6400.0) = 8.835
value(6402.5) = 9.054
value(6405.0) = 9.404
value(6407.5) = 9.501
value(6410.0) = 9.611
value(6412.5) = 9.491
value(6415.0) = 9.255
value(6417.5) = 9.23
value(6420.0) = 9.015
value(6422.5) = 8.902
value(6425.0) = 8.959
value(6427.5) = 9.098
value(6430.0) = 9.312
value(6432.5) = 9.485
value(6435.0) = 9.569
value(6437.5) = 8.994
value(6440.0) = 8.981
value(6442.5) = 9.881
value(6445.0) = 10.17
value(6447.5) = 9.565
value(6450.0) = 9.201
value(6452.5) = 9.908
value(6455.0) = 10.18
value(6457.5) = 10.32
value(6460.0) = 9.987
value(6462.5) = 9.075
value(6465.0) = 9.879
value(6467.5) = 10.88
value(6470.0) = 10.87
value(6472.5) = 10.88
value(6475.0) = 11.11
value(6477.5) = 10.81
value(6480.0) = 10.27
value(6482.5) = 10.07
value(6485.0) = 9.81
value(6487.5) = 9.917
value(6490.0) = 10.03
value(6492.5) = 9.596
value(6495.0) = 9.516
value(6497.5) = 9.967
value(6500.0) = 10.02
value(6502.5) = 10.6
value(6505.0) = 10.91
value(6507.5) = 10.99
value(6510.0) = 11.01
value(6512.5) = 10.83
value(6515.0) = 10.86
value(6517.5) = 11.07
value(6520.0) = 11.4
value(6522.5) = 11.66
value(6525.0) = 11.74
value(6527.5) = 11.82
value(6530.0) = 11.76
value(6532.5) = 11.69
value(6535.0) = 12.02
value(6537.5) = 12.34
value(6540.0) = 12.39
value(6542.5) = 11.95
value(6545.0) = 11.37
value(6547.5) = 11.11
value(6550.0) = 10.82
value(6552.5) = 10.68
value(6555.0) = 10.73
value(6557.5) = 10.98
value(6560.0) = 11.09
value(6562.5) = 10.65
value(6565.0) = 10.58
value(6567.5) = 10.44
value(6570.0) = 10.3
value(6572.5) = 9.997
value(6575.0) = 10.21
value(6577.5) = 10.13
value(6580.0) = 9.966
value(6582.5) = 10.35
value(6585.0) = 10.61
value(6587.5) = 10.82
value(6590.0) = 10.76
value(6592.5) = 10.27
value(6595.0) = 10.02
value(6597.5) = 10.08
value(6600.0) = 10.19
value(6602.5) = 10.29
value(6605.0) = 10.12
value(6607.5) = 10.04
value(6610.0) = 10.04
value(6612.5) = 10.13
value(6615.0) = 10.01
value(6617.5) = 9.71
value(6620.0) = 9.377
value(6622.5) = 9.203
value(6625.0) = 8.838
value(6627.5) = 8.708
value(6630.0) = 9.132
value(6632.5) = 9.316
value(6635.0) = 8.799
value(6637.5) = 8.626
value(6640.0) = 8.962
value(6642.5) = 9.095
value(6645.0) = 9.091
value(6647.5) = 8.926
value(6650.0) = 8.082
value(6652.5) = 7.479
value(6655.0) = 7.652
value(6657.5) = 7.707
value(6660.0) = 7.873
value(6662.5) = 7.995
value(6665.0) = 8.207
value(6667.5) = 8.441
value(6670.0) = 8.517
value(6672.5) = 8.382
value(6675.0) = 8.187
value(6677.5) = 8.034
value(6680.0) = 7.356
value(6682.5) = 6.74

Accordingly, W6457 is 1.61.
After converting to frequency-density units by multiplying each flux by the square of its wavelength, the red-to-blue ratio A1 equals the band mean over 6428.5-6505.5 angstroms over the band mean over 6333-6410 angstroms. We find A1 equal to 1.26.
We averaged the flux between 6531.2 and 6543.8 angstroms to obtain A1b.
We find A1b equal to 12.1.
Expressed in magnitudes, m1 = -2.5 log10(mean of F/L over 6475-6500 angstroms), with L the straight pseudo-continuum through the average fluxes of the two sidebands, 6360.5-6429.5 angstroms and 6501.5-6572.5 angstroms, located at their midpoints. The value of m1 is 0.02 mag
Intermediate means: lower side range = 8.48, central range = 10.1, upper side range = 11.2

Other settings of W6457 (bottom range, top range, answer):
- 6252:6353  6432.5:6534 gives 1.70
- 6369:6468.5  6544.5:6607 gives 1.22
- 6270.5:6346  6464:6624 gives 1.72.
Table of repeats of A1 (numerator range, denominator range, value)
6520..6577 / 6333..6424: 1.42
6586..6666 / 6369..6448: 1.12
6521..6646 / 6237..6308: 2.17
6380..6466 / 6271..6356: 1.37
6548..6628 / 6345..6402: 1.36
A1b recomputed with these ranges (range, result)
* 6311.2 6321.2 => 7.14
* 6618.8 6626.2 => 9.14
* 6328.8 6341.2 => 7.74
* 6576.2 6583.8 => 10.2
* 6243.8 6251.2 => 4.36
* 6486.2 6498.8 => 9.81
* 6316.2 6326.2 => 7.25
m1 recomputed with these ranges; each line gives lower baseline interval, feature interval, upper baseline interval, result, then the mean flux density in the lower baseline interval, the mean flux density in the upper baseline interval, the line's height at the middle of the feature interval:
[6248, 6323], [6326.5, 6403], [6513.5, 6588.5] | -0.09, 5.78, 11.1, 7.35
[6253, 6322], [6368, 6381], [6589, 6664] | -0.18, 5.85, 9.21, 6.71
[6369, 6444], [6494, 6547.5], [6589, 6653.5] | -0.23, 8.72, 9.44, 9.1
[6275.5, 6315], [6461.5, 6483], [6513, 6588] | -0.10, 6.05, 11.1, 9.52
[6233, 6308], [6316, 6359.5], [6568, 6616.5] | -0.24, 5.19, 10.2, 6.25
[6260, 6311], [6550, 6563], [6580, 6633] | -0.17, 5.72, 9.92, 9.26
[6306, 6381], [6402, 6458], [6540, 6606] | -0.08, 7.71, 10.6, 8.79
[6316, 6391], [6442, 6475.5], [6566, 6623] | -0.15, 7.79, 10.1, 8.82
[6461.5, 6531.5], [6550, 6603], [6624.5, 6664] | -0.11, 10.6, 8.51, 9.48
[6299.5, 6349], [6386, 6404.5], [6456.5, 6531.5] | 0.05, 7.36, 10.6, 8.71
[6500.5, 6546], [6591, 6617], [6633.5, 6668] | -0.07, 11.4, 8.36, 9.49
